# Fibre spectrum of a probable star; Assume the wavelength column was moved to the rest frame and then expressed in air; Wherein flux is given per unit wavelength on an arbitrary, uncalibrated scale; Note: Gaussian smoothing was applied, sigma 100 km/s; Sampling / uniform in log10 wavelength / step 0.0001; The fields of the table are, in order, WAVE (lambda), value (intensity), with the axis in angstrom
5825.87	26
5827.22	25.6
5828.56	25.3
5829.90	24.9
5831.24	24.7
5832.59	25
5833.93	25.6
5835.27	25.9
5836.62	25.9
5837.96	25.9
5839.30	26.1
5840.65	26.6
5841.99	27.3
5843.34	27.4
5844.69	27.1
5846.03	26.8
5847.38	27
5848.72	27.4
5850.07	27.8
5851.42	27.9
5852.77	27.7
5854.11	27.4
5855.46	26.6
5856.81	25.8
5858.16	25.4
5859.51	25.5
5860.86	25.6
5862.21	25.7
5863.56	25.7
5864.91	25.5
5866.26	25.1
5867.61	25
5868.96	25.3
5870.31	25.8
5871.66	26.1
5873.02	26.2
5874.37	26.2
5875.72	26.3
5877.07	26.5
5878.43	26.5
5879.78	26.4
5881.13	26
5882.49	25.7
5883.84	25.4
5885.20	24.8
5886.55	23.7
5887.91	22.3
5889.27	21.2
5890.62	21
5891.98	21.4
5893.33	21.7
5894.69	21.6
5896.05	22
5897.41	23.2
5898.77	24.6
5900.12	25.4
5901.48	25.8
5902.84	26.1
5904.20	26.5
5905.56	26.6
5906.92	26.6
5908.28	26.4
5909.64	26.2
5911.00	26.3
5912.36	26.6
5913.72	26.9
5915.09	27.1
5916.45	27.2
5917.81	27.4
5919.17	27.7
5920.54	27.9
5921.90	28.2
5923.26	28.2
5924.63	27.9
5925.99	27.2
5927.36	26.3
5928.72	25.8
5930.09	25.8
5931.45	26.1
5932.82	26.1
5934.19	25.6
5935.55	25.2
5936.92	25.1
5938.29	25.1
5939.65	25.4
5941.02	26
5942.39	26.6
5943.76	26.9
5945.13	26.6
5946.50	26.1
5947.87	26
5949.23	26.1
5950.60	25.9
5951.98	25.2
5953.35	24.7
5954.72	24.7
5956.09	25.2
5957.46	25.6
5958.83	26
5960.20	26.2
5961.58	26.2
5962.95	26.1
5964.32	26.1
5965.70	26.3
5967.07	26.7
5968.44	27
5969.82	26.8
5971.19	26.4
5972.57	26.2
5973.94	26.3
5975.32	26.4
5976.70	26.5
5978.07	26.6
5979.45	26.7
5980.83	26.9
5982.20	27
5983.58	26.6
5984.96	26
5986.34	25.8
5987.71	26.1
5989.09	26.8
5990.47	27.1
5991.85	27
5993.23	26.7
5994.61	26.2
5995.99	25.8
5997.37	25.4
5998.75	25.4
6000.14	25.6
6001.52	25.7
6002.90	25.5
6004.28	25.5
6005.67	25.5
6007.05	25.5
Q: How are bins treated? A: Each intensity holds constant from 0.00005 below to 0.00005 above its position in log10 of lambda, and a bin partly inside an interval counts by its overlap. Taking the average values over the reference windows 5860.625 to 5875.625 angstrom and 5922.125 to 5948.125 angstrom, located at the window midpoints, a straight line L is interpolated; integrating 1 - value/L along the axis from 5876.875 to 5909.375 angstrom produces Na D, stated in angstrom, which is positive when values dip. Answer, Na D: 1.8 angstrom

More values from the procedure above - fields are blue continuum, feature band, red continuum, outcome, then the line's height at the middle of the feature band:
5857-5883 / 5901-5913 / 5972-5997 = -0.1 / 26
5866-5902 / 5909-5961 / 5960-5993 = -1.4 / 25.6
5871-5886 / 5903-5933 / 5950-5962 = -1.3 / 25.7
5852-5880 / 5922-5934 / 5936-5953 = -0.4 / 25.9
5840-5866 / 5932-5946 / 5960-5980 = 0.3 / 26.5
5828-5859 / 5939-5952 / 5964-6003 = 0.1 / 26.4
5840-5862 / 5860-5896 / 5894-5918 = 2.2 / 26.2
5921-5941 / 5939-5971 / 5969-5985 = 0.5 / 26.4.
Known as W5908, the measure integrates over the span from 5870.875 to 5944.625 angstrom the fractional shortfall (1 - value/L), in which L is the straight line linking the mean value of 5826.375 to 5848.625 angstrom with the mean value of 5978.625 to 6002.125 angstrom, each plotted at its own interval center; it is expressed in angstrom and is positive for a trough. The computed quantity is 1.60 angstrom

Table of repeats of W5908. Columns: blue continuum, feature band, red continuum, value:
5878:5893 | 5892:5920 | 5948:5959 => -1.3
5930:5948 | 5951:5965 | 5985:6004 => 0.2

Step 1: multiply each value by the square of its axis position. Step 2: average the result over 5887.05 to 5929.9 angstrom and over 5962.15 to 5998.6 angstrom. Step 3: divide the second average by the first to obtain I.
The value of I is 1.1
